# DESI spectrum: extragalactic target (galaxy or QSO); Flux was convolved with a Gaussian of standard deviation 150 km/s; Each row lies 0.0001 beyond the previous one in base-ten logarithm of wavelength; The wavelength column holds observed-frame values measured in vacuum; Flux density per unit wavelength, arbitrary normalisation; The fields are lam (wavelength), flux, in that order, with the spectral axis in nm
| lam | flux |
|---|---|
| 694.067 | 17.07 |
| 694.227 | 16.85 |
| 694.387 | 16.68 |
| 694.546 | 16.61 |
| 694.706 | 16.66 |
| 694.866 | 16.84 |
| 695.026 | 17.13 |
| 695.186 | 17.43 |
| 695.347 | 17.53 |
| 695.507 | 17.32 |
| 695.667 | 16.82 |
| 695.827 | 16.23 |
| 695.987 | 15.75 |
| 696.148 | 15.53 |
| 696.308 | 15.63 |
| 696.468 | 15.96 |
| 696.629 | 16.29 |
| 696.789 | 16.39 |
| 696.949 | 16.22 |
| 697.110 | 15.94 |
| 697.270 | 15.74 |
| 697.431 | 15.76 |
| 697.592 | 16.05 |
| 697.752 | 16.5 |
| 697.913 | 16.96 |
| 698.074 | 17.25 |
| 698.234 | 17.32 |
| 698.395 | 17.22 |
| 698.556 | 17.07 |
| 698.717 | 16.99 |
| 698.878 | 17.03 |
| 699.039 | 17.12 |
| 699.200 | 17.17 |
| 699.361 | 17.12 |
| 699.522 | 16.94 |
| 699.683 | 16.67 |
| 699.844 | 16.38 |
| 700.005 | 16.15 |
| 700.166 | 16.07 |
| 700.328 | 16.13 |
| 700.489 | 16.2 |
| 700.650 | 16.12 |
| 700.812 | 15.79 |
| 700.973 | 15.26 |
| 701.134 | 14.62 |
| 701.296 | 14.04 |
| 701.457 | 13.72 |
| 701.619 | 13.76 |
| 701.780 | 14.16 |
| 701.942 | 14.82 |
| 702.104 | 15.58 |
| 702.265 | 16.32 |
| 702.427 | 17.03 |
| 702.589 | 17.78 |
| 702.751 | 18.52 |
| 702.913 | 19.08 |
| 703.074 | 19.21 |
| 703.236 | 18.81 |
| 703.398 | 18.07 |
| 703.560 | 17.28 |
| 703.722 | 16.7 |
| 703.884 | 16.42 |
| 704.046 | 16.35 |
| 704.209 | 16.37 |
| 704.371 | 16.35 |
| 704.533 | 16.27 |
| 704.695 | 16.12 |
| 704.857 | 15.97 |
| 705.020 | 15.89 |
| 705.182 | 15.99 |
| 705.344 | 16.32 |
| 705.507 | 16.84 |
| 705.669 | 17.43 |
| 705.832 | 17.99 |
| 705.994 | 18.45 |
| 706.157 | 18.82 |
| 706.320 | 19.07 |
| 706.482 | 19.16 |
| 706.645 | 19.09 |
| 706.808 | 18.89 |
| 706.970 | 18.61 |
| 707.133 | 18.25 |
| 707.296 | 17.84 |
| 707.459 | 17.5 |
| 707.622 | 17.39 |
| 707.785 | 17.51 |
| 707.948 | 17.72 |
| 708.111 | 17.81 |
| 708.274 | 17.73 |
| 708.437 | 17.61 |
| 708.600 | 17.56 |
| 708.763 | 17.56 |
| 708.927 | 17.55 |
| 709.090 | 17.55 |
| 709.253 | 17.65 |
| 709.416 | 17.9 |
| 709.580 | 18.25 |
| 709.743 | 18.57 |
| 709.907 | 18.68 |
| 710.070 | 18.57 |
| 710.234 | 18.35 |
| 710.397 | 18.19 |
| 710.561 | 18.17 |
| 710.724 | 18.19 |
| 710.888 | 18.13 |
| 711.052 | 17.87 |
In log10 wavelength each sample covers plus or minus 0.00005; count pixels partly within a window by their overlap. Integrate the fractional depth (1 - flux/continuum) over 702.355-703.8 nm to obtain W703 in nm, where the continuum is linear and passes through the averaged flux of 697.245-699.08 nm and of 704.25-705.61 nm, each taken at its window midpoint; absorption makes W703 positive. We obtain -0.147 nm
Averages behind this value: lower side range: 16.8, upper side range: 16.3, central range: 18.1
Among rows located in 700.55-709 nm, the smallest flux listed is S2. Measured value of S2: 13.72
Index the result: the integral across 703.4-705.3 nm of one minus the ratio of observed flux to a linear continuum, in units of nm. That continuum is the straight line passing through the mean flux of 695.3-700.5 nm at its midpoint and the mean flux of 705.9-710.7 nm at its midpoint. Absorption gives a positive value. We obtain 0.12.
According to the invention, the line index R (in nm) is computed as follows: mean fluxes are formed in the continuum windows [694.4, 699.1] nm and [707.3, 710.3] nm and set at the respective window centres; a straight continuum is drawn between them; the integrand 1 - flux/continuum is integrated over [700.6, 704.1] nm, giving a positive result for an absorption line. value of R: 0.17 nm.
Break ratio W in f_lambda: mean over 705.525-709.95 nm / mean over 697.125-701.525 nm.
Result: 1.11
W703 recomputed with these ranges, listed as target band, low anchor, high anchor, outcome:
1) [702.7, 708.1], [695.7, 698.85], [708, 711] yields -0.04 nm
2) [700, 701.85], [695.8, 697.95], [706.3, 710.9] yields 0.18 nm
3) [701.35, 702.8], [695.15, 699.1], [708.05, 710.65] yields 0.13 nm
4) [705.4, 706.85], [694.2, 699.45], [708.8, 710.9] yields -0.05 nm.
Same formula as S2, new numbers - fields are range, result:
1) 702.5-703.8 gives 16.7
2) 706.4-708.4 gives 17.39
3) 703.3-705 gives 15.97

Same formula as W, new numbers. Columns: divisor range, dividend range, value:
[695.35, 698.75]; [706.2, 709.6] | 1.10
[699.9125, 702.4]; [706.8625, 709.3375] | 1.16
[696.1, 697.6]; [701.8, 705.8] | 1.06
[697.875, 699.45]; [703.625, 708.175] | 1.02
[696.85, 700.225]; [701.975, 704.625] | 1.03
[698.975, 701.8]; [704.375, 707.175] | 1.11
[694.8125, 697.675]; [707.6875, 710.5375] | 1.10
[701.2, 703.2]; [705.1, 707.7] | 1.11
